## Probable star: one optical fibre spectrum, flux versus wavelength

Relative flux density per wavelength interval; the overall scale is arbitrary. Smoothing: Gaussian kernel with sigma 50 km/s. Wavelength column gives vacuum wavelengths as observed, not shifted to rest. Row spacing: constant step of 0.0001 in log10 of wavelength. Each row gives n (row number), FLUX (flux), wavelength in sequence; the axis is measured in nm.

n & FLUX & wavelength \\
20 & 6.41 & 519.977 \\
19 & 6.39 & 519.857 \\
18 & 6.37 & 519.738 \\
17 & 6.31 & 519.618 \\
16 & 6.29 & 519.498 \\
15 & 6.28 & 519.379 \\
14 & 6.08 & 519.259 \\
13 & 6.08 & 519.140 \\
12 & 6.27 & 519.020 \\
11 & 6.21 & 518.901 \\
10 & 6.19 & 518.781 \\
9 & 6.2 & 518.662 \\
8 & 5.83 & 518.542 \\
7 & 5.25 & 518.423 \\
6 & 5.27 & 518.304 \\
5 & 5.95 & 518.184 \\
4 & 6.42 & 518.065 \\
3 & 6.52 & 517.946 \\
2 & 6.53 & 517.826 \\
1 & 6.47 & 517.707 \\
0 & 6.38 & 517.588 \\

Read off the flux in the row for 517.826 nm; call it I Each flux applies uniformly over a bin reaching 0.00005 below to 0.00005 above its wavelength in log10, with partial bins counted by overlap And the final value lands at 6.53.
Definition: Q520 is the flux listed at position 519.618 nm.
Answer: 6.31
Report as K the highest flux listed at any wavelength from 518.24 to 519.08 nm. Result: 6.27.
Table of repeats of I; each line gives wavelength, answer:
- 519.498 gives 6.29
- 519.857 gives 6.39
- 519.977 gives 6.41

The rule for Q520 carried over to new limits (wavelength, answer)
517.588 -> 6.38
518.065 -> 6.42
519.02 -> 6.27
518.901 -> 6.21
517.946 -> 6.52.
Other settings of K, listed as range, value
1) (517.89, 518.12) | 6.52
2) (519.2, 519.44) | 6.28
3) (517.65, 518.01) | 6.53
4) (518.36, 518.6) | 5.83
